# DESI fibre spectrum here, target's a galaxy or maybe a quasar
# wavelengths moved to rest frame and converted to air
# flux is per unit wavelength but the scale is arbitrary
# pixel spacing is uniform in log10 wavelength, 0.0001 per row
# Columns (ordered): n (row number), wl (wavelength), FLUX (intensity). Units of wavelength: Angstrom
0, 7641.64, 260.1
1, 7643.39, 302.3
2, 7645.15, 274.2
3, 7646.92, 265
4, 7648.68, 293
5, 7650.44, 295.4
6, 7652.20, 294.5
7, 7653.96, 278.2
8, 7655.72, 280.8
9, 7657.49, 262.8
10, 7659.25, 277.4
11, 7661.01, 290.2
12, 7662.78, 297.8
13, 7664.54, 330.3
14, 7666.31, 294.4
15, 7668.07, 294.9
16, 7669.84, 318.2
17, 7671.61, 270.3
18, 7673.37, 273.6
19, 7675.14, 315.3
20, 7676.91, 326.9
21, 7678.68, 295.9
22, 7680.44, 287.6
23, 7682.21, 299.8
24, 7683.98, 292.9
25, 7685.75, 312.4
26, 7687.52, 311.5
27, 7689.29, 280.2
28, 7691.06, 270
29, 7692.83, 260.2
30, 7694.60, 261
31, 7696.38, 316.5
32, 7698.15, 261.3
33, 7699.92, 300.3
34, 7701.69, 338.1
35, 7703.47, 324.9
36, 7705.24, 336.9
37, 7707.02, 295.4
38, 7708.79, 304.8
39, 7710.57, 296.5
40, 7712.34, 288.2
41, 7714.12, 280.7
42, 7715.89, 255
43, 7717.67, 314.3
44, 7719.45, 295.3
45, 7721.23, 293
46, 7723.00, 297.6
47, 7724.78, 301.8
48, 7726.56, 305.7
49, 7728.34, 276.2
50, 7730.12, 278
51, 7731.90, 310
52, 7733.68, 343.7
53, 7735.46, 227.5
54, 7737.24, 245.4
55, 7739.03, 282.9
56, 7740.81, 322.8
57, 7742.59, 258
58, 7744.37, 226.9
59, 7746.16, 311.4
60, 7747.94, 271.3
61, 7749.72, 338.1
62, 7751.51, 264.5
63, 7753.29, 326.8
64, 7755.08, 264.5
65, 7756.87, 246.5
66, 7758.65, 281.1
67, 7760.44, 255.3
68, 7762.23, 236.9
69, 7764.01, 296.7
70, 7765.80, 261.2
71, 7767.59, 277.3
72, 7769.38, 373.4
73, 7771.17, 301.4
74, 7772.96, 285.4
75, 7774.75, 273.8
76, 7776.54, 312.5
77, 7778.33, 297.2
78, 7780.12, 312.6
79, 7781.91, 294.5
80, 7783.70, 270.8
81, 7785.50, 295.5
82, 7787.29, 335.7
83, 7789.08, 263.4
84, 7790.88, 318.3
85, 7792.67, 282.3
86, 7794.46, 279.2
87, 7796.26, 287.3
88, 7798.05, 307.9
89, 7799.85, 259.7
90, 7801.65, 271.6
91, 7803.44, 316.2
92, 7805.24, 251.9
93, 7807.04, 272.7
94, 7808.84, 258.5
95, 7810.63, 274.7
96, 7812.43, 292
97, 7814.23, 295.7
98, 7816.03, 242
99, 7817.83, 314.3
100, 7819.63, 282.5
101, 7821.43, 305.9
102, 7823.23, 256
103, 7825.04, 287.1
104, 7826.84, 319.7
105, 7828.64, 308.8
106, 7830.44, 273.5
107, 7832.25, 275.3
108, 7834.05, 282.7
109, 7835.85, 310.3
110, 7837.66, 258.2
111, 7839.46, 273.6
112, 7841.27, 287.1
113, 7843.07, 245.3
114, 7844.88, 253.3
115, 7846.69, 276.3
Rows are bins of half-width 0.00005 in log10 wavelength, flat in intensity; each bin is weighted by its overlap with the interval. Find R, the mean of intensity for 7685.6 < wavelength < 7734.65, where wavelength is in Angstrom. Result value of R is 296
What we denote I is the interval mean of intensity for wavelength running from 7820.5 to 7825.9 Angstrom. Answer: 283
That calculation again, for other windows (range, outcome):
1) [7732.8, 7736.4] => 285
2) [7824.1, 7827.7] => 302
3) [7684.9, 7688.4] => 312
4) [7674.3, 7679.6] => 313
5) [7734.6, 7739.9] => 252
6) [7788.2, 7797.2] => 286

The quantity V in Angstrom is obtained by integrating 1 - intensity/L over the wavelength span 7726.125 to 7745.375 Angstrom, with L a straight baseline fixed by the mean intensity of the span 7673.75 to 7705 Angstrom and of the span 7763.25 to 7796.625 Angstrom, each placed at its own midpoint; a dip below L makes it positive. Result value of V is 1.1 Angstrom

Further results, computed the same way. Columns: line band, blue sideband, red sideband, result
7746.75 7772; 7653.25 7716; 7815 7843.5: 0.3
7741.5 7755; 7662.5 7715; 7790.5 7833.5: 0.3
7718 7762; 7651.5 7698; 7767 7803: 1.5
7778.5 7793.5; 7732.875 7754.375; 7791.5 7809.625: -0.9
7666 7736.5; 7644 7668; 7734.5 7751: -3.4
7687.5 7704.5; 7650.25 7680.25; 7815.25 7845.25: 0.0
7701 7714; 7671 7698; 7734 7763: -1.1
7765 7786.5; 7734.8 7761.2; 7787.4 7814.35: -1.3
